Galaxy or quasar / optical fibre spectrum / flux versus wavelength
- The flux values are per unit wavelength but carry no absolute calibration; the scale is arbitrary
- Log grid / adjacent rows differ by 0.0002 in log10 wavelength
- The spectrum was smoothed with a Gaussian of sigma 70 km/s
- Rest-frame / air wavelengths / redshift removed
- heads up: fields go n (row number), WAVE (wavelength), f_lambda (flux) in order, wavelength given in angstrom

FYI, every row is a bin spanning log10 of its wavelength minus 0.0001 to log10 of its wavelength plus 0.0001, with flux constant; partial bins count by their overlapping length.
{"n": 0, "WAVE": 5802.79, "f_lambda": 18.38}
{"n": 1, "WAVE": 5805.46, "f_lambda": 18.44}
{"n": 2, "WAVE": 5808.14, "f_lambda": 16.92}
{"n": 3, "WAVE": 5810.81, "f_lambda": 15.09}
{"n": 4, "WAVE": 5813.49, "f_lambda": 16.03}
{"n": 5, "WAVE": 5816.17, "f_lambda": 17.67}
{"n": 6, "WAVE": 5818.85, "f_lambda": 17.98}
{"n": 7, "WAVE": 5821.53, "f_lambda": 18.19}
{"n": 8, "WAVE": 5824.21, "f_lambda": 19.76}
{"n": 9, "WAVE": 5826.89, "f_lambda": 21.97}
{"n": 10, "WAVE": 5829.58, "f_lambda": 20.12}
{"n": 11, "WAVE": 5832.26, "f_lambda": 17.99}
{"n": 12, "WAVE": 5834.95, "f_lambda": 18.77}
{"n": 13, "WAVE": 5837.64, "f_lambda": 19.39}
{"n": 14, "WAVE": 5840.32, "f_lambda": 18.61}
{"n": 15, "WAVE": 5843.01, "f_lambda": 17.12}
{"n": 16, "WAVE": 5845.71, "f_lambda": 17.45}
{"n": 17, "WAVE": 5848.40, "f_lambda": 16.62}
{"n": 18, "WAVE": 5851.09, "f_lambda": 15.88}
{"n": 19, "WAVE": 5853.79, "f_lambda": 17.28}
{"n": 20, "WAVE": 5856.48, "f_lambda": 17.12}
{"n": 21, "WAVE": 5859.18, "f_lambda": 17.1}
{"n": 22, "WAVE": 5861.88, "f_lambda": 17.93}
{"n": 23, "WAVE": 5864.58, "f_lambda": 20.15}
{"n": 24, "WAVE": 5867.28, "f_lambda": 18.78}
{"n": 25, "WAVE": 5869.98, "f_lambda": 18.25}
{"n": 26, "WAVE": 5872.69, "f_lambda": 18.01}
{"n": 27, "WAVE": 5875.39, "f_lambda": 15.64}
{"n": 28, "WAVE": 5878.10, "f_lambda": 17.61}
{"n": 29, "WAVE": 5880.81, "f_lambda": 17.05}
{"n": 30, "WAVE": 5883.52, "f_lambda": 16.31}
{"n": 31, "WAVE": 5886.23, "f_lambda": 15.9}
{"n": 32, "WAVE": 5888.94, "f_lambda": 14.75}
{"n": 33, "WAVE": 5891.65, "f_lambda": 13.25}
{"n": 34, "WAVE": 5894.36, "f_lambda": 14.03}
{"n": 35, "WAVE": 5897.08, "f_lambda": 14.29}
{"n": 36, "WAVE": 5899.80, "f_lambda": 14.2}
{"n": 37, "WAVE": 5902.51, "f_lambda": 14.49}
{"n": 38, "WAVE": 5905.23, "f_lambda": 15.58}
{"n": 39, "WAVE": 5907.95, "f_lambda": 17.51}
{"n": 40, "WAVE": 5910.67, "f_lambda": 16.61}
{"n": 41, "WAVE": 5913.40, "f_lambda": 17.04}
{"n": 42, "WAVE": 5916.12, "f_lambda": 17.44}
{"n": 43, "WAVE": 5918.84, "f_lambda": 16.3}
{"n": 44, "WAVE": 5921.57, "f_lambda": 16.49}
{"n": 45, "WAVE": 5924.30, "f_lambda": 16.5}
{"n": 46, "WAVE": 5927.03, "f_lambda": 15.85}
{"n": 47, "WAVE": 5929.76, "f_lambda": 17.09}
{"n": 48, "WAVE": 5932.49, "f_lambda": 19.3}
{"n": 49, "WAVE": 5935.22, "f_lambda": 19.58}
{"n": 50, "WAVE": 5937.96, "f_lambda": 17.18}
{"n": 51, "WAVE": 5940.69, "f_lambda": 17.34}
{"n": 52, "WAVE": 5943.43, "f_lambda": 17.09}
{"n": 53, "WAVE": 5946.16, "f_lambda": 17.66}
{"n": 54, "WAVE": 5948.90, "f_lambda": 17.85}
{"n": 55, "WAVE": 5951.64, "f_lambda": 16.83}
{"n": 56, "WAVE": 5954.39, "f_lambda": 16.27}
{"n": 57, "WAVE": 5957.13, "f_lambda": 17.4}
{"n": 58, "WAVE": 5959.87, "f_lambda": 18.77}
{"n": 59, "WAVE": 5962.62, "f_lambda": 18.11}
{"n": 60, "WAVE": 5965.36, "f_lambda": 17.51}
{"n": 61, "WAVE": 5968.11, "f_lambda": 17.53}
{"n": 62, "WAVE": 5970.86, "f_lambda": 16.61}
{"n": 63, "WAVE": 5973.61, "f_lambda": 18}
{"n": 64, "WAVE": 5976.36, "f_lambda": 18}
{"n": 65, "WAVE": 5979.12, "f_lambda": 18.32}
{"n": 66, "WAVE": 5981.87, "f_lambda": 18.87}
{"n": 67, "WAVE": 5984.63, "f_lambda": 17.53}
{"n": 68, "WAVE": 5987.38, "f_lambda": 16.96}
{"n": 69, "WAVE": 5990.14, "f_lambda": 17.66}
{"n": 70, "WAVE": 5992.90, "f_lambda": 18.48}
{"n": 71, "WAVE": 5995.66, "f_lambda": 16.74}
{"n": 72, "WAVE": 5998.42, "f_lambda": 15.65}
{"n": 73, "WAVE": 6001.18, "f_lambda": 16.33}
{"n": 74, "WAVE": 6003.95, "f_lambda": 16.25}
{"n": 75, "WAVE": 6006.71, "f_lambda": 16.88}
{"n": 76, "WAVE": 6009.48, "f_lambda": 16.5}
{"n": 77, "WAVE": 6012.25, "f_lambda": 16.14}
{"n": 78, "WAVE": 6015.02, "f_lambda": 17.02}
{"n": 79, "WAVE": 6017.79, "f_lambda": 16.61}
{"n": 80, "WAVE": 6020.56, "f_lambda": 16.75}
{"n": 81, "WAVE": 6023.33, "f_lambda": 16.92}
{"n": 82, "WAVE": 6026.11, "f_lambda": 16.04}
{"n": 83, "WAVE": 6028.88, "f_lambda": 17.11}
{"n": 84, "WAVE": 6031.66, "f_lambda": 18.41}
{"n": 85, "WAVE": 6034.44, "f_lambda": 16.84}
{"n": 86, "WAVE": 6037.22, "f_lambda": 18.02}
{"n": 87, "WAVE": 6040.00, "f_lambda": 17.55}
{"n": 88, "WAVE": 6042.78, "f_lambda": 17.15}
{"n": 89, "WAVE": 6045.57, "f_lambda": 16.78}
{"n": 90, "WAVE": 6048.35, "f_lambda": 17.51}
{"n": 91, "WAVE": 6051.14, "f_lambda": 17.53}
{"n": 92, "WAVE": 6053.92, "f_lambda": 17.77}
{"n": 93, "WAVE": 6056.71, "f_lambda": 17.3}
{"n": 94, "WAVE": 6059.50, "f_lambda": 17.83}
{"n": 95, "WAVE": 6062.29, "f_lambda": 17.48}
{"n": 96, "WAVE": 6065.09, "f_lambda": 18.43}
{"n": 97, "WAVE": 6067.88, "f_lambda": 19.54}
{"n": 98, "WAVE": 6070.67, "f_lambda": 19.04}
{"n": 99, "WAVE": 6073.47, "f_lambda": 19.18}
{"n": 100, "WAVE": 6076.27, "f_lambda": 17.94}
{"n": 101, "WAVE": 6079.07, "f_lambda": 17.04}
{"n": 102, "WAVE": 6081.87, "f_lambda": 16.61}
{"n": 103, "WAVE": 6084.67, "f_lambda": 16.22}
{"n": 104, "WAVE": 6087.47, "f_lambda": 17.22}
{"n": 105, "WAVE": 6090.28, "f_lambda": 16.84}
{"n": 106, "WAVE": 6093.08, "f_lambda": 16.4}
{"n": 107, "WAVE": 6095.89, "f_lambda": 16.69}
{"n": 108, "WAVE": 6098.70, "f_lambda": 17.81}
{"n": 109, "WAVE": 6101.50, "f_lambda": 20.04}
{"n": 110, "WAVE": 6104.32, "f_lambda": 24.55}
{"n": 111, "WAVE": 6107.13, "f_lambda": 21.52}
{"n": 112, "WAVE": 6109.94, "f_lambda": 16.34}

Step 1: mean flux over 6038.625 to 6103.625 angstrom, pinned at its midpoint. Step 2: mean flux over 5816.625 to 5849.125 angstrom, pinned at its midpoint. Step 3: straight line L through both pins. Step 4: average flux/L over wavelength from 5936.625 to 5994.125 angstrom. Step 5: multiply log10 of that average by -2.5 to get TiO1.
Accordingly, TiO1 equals 0.032 mag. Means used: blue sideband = 18.7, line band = 17.6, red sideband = 17.7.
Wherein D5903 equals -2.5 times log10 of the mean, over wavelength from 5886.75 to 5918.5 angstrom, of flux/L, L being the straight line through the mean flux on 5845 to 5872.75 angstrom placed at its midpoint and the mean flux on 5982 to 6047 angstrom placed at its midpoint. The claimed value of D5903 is 0.14 mag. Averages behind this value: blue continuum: 17.7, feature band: 15.4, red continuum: 17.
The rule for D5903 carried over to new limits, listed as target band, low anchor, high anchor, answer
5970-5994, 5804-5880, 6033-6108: 0.01 mag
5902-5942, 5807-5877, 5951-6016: 0.03 mag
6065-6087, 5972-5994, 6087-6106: 0.03 mag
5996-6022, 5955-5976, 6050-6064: 0.07 mag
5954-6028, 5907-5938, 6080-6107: 0.03 mag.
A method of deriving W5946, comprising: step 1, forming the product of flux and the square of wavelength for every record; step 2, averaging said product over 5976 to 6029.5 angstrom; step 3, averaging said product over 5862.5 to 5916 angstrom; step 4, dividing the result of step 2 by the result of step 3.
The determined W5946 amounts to 1.1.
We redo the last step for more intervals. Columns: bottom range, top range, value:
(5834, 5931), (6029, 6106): 1.14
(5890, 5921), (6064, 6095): 1.20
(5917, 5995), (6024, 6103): 1.04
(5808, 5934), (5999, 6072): 1.07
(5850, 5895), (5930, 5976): 1.08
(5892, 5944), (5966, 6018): 1.07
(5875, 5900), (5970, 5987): 1.20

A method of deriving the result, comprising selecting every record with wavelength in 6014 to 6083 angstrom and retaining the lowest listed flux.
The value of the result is 16.04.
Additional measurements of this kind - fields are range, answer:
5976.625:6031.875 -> 15.65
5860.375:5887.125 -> 15.64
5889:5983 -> 13.25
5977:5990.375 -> 16.96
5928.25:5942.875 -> 17.09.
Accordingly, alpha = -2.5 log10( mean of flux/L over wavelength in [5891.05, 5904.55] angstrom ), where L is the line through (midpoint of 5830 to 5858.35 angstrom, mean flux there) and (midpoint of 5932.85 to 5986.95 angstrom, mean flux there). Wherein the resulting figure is 0.24 mag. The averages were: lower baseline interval 17.7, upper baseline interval 17.7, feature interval 14.2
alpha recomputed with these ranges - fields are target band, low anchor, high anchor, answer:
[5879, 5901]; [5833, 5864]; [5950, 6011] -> 0.17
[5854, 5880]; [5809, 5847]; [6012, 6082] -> 0.02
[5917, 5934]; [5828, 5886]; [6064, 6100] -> 0.05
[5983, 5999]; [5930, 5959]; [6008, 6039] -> 0.00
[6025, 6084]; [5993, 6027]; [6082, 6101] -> -0.05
